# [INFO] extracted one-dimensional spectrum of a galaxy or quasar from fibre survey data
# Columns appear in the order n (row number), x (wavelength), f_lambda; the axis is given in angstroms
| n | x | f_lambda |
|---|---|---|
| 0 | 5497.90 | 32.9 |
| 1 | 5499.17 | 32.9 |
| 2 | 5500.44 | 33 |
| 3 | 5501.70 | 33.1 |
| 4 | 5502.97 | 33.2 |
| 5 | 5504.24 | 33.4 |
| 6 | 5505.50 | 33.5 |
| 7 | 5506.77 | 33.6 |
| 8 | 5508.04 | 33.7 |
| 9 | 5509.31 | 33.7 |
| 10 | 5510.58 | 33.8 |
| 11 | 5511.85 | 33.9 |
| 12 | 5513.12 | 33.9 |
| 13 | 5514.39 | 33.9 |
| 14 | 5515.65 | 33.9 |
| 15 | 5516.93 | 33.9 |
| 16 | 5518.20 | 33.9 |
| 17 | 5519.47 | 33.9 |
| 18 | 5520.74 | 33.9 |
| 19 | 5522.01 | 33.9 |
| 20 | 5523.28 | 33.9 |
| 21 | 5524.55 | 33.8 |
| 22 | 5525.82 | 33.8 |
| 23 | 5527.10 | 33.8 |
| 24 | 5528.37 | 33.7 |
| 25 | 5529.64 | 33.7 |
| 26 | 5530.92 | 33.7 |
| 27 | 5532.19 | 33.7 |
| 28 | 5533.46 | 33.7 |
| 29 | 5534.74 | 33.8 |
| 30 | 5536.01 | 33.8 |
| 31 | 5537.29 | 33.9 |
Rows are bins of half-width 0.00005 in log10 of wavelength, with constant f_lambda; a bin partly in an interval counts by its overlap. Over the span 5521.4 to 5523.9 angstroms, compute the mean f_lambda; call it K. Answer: 33.9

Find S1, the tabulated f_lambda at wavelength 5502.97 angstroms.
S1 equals 33.2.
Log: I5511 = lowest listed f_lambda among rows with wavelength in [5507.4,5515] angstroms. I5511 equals 33.7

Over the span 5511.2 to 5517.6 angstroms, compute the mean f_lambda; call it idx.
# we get 33.9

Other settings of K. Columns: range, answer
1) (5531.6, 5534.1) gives 33.7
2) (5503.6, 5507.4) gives 33.5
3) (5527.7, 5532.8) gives 33.7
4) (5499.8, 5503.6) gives 33.1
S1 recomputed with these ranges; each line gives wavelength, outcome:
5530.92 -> 33.7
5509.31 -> 33.7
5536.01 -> 33.8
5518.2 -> 33.9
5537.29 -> 33.9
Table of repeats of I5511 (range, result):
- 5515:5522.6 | 33.9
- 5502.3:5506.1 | 33.2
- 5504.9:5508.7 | 33.5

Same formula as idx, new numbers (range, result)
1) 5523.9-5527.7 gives 33.8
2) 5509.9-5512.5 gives 33.8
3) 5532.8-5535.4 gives 33.8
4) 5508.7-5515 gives 33.8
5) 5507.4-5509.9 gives 33.7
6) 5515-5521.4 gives 33.9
